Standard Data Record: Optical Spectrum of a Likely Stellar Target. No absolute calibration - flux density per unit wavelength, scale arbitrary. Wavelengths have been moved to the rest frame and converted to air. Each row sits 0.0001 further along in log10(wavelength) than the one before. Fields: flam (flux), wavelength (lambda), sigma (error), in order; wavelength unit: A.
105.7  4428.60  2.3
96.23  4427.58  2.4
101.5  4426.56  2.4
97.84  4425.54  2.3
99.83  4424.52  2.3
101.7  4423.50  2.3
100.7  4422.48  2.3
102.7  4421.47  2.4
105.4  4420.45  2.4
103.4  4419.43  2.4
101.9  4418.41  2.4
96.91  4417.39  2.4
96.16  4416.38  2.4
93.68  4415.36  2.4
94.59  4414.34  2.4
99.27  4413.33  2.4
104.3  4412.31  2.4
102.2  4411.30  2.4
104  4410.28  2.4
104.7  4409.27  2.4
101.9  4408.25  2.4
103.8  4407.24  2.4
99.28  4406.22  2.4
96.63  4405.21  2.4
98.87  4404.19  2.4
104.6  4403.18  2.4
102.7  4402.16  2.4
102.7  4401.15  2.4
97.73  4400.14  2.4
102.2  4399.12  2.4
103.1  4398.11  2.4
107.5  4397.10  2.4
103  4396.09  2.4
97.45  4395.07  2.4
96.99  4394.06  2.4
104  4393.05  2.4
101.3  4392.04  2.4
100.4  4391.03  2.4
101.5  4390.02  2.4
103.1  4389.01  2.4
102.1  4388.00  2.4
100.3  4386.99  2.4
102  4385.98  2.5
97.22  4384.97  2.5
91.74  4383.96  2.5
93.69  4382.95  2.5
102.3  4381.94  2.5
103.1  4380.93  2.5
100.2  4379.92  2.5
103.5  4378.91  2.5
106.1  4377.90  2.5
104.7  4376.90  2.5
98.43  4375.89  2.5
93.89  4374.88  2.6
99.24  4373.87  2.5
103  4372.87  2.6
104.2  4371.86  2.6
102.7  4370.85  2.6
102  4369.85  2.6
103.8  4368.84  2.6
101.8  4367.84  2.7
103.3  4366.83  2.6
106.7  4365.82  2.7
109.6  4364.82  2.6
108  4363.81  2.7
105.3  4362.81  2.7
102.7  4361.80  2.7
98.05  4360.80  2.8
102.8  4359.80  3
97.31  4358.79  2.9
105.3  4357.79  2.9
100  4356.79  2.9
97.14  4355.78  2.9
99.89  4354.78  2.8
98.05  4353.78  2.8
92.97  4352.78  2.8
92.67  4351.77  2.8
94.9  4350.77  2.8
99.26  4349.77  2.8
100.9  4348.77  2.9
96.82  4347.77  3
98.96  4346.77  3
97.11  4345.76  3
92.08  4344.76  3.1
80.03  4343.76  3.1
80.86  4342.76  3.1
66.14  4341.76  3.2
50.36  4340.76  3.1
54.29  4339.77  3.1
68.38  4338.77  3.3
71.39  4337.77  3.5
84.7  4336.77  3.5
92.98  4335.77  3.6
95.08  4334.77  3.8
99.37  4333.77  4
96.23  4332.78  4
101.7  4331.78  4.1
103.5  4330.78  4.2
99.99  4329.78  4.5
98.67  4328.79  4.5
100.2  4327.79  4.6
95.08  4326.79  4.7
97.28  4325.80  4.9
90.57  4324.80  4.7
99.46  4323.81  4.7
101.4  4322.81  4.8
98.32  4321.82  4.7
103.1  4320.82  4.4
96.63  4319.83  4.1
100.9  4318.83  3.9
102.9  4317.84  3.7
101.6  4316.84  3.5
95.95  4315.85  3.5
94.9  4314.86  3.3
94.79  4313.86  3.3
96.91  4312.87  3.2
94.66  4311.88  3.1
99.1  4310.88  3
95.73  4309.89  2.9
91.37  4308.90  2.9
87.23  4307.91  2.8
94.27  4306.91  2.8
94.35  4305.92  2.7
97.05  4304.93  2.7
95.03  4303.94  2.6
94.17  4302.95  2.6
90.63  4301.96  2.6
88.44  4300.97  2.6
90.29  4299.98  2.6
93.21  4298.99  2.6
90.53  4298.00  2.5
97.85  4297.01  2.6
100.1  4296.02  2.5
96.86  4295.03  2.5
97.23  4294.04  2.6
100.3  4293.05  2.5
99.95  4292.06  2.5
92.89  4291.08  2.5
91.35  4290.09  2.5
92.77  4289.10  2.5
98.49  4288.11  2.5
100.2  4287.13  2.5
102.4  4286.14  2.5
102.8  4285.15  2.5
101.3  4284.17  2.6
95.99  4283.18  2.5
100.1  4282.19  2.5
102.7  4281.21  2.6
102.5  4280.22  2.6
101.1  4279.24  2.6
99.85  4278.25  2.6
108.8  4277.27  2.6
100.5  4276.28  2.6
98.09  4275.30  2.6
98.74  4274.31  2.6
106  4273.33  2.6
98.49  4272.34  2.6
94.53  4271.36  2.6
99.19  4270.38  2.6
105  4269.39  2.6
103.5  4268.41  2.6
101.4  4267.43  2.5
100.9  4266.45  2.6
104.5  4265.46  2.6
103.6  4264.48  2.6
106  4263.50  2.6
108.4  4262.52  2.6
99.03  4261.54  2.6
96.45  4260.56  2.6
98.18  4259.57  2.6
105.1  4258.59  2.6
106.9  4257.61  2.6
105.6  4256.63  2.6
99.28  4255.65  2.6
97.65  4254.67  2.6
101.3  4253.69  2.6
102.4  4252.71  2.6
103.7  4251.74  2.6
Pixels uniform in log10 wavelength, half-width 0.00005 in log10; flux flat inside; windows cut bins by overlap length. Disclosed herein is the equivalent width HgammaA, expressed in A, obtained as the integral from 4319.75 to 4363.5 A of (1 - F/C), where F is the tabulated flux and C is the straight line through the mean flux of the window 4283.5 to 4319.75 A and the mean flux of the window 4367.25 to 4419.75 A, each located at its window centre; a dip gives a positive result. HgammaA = 2.2 A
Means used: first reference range 96.1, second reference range 101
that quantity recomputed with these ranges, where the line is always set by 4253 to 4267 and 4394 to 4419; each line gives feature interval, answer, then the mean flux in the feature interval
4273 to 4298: 0.7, 99.3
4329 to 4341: 1.8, 85.9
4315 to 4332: 0.4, 99.1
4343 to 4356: 0.8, 95.1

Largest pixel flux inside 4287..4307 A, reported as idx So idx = 100.3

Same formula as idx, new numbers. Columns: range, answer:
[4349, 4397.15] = 109.6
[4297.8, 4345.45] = 103.5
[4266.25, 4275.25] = 106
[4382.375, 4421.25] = 107.5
